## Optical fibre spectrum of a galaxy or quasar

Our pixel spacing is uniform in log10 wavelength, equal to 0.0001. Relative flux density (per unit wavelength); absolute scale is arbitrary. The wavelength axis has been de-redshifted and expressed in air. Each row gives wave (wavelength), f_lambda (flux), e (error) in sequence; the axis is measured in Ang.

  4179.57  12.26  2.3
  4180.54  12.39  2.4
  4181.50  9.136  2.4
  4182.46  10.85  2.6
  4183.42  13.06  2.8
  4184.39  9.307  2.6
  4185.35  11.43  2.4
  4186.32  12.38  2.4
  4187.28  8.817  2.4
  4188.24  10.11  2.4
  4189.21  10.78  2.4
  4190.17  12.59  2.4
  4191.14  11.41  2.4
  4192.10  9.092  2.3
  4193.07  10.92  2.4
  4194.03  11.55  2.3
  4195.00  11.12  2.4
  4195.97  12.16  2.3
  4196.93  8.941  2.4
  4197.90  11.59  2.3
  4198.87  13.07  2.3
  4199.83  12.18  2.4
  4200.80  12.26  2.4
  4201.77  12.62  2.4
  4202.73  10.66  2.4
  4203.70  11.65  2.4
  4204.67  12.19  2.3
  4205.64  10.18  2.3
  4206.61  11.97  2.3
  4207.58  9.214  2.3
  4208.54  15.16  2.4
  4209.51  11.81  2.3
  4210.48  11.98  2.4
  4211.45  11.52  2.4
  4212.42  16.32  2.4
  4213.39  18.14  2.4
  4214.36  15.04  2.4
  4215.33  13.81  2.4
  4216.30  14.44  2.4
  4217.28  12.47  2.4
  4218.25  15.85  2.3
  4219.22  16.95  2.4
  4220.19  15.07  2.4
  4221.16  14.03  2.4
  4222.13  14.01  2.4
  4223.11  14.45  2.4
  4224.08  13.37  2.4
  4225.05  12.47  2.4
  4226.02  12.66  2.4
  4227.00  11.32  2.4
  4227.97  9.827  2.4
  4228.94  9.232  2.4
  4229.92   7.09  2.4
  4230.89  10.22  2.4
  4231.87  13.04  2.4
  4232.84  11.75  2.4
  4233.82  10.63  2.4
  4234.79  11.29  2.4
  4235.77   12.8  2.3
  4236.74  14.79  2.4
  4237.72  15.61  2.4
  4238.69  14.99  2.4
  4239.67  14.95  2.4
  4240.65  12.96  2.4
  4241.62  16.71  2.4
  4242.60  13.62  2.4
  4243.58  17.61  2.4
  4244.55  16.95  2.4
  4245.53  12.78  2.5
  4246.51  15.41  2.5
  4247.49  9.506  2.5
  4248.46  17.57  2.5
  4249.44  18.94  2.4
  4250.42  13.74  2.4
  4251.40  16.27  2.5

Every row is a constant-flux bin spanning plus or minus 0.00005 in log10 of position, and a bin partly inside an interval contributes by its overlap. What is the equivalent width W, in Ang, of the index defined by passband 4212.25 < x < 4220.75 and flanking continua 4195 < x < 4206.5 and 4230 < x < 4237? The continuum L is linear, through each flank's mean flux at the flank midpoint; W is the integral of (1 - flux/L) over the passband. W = -2.7 Ang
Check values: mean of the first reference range 11.6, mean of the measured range 15.3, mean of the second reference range 11.7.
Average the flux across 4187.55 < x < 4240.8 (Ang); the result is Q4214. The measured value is 12.5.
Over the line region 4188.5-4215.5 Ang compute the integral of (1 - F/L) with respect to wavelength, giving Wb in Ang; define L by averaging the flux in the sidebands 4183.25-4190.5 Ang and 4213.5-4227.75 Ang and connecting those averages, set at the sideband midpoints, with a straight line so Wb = 0.52 Ang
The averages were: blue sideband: 10.9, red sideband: 14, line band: 12.1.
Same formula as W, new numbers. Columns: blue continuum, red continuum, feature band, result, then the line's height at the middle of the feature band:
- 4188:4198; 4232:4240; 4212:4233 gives -1.28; 12.6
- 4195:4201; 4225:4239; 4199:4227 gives -3.75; 11.7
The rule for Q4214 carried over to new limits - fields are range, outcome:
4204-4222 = 13.7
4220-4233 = 12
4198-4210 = 11.9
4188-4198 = 10.9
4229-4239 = 12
